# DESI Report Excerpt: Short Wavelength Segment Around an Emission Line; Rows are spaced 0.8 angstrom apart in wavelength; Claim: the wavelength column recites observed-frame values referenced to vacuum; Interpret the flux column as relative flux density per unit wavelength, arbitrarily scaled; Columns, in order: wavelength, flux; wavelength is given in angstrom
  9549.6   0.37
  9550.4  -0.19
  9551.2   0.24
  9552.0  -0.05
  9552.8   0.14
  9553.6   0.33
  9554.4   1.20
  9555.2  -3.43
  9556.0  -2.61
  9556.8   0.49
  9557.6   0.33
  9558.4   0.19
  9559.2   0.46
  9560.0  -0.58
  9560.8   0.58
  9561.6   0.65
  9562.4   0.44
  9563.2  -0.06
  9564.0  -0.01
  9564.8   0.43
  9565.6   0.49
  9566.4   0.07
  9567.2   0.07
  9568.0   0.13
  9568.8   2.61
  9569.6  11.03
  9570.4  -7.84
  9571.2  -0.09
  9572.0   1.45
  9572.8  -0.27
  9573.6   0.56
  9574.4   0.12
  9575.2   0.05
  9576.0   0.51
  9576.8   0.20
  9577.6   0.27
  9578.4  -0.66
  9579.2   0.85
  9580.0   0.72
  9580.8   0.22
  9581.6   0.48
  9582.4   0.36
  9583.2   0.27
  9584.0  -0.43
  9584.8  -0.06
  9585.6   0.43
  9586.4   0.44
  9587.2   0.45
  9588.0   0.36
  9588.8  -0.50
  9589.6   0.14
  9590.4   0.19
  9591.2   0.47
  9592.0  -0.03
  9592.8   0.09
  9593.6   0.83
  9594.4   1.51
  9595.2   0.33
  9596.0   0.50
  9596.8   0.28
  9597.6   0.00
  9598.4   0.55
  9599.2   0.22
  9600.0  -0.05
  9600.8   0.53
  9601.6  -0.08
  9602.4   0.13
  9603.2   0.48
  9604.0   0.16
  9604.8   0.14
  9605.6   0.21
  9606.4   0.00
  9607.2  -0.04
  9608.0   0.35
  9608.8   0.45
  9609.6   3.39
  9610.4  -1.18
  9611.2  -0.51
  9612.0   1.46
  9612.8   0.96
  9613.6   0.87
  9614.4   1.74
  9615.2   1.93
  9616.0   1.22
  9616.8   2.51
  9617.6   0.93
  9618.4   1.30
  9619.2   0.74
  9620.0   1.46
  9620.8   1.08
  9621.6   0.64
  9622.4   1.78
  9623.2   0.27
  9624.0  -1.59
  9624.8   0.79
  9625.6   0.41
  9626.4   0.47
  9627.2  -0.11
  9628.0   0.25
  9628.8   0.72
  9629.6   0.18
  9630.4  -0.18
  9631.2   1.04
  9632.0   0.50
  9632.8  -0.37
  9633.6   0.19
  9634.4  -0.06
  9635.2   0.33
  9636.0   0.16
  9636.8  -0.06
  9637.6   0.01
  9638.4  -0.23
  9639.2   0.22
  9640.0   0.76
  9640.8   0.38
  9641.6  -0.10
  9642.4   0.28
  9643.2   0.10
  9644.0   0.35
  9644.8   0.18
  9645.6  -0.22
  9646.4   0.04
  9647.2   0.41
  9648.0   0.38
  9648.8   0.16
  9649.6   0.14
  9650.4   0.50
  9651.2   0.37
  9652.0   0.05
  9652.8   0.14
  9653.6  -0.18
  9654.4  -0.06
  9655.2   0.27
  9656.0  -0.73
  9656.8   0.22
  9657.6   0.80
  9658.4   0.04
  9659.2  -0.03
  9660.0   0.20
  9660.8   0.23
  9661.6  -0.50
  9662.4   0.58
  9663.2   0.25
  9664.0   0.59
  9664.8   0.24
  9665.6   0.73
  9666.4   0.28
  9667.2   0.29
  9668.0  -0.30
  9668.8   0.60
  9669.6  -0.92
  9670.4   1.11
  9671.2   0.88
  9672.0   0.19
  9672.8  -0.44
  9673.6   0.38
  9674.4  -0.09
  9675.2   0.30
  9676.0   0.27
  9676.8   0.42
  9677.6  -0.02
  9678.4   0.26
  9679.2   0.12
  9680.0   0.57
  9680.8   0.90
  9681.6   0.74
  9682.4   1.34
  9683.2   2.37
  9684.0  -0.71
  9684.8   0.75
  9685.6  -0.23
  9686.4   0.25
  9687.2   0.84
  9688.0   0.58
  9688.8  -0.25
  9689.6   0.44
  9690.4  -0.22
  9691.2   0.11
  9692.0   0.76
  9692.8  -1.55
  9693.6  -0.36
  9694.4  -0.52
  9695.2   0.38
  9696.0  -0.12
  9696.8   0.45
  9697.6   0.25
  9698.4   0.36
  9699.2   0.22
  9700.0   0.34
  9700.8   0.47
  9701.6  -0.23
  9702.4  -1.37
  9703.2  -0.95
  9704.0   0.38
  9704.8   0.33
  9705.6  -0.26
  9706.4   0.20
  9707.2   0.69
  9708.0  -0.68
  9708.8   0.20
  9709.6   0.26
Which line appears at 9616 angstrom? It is [O III]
